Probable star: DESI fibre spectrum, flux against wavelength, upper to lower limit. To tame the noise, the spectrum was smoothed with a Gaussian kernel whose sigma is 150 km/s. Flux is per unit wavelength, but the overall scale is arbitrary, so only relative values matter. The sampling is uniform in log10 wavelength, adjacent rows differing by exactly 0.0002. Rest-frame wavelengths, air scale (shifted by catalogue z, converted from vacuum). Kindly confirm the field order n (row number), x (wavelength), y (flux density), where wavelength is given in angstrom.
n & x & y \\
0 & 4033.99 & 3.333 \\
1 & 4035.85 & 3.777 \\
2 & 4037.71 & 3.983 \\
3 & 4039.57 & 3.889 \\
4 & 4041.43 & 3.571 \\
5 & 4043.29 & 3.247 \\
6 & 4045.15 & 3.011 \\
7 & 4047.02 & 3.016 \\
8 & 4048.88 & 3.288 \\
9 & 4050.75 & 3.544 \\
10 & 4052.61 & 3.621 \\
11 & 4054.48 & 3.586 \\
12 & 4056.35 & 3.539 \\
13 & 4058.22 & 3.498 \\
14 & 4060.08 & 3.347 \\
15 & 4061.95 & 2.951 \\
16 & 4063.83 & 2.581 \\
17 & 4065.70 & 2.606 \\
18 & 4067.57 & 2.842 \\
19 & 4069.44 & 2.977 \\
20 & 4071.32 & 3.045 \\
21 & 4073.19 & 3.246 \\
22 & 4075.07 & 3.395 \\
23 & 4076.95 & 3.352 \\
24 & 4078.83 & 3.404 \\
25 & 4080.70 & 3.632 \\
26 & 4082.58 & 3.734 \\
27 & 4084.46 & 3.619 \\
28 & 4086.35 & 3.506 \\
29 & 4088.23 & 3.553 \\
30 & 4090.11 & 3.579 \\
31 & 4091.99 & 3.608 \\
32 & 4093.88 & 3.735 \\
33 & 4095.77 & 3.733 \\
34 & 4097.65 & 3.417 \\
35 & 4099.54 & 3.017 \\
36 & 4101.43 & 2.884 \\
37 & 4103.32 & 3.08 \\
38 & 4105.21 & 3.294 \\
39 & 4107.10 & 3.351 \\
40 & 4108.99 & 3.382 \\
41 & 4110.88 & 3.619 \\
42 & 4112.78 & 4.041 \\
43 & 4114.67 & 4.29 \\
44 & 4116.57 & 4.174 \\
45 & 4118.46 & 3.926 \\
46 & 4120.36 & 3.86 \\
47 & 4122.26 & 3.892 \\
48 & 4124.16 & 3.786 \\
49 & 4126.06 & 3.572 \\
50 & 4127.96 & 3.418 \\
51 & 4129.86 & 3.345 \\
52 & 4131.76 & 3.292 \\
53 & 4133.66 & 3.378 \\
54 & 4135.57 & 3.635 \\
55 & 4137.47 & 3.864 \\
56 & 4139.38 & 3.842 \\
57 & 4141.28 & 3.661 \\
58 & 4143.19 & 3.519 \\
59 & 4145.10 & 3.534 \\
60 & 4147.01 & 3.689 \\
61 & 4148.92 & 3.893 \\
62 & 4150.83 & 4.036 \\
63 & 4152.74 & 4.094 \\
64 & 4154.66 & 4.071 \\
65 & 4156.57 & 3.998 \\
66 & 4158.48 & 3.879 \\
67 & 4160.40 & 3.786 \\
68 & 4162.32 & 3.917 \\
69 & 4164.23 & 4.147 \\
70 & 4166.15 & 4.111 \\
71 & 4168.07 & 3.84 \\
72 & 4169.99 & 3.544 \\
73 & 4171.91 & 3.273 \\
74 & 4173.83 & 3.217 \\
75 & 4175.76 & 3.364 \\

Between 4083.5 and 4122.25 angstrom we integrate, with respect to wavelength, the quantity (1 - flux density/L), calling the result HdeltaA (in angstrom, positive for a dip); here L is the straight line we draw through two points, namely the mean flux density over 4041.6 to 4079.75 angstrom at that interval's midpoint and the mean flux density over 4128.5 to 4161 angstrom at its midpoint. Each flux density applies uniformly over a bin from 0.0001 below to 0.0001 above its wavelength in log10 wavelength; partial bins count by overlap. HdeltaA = -1.3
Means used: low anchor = 3.21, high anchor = 3.73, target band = 3.59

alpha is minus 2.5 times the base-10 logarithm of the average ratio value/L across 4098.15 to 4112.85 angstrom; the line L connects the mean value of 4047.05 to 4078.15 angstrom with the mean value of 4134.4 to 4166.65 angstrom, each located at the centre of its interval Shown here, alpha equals 0.07 mag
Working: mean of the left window 3.21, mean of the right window 3.86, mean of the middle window 3.29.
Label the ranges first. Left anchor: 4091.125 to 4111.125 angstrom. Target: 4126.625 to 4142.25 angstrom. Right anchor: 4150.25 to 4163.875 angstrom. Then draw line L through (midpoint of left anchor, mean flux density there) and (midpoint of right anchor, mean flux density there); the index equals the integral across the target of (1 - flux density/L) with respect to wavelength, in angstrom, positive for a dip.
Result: 0.7 angstrom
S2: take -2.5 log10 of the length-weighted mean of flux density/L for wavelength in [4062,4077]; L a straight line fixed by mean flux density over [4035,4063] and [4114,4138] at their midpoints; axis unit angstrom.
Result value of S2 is 0.18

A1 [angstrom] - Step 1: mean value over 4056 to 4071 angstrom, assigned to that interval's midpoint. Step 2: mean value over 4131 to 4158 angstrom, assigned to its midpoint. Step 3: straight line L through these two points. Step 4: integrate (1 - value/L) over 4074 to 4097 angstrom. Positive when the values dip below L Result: -2.46 angstrom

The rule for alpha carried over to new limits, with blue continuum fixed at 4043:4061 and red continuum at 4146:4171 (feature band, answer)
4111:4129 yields -0.042 mag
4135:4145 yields 0.038 mag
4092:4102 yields 0.065 mag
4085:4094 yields -0.005 mag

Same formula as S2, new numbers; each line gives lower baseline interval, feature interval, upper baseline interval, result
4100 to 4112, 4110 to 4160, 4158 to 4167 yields -0.05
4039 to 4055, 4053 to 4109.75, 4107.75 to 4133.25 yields 0.07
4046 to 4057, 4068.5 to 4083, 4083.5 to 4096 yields 0.07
